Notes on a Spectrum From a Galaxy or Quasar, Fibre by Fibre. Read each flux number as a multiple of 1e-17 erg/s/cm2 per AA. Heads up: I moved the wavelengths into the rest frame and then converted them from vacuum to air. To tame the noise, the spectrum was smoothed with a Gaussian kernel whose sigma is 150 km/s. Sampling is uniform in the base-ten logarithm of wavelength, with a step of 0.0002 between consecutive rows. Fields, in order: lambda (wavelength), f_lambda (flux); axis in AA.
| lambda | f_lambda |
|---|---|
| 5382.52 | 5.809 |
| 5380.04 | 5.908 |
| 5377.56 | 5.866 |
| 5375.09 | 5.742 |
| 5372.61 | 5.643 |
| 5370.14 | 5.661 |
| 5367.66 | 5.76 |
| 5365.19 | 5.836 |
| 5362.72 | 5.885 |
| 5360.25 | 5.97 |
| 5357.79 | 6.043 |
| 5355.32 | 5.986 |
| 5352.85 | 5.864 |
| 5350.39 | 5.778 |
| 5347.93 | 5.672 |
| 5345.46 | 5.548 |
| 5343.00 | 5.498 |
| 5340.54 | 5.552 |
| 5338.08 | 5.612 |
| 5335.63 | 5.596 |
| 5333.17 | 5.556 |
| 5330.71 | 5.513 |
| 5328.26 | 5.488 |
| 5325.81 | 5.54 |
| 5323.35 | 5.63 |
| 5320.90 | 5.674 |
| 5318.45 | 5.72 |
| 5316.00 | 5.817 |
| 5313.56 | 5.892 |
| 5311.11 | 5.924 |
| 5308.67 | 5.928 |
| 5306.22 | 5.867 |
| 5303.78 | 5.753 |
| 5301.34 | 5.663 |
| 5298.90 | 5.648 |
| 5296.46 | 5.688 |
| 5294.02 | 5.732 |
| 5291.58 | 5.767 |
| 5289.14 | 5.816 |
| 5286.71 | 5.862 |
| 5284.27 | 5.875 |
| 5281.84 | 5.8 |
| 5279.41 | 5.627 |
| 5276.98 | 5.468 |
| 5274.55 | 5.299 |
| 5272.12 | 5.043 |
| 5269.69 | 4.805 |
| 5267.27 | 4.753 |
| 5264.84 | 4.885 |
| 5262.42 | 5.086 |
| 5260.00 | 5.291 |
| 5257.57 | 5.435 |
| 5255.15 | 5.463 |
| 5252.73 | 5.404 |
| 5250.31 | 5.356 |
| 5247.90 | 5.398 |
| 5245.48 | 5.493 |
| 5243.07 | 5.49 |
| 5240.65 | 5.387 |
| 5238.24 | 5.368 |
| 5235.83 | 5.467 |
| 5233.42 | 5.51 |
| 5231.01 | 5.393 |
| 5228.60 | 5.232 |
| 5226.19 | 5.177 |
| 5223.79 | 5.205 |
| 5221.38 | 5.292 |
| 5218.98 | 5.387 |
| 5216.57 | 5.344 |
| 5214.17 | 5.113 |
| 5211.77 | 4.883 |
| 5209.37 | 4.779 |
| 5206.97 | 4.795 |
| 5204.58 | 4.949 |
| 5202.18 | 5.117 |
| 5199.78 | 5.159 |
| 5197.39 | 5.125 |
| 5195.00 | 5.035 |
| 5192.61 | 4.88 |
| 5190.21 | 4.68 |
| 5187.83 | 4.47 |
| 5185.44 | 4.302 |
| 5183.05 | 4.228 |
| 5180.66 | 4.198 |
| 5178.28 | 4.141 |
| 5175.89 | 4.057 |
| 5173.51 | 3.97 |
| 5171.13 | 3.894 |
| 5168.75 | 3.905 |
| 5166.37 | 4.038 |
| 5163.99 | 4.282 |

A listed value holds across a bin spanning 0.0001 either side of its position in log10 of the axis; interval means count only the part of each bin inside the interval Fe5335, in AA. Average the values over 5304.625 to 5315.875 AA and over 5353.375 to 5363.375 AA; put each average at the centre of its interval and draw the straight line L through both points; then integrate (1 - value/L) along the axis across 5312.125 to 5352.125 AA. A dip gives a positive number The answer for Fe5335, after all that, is 2.0 AA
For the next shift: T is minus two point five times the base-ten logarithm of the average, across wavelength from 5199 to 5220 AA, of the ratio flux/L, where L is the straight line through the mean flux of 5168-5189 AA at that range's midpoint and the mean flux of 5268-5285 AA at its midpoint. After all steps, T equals -0.12 mag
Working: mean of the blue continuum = 4.13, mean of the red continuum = 5.39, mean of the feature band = 5.05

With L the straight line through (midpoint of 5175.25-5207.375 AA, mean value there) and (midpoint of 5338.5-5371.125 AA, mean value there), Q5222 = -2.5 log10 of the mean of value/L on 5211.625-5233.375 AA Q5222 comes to -0.08 mag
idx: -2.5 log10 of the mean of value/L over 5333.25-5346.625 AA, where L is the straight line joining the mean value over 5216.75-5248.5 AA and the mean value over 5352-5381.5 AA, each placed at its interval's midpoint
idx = 0.04 mag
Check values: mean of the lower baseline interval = 5.37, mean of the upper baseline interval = 5.84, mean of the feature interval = 5.56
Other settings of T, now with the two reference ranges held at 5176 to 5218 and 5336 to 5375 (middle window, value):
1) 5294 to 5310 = -0.066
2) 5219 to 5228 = -0.069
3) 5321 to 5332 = 0.003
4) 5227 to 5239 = -0.084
